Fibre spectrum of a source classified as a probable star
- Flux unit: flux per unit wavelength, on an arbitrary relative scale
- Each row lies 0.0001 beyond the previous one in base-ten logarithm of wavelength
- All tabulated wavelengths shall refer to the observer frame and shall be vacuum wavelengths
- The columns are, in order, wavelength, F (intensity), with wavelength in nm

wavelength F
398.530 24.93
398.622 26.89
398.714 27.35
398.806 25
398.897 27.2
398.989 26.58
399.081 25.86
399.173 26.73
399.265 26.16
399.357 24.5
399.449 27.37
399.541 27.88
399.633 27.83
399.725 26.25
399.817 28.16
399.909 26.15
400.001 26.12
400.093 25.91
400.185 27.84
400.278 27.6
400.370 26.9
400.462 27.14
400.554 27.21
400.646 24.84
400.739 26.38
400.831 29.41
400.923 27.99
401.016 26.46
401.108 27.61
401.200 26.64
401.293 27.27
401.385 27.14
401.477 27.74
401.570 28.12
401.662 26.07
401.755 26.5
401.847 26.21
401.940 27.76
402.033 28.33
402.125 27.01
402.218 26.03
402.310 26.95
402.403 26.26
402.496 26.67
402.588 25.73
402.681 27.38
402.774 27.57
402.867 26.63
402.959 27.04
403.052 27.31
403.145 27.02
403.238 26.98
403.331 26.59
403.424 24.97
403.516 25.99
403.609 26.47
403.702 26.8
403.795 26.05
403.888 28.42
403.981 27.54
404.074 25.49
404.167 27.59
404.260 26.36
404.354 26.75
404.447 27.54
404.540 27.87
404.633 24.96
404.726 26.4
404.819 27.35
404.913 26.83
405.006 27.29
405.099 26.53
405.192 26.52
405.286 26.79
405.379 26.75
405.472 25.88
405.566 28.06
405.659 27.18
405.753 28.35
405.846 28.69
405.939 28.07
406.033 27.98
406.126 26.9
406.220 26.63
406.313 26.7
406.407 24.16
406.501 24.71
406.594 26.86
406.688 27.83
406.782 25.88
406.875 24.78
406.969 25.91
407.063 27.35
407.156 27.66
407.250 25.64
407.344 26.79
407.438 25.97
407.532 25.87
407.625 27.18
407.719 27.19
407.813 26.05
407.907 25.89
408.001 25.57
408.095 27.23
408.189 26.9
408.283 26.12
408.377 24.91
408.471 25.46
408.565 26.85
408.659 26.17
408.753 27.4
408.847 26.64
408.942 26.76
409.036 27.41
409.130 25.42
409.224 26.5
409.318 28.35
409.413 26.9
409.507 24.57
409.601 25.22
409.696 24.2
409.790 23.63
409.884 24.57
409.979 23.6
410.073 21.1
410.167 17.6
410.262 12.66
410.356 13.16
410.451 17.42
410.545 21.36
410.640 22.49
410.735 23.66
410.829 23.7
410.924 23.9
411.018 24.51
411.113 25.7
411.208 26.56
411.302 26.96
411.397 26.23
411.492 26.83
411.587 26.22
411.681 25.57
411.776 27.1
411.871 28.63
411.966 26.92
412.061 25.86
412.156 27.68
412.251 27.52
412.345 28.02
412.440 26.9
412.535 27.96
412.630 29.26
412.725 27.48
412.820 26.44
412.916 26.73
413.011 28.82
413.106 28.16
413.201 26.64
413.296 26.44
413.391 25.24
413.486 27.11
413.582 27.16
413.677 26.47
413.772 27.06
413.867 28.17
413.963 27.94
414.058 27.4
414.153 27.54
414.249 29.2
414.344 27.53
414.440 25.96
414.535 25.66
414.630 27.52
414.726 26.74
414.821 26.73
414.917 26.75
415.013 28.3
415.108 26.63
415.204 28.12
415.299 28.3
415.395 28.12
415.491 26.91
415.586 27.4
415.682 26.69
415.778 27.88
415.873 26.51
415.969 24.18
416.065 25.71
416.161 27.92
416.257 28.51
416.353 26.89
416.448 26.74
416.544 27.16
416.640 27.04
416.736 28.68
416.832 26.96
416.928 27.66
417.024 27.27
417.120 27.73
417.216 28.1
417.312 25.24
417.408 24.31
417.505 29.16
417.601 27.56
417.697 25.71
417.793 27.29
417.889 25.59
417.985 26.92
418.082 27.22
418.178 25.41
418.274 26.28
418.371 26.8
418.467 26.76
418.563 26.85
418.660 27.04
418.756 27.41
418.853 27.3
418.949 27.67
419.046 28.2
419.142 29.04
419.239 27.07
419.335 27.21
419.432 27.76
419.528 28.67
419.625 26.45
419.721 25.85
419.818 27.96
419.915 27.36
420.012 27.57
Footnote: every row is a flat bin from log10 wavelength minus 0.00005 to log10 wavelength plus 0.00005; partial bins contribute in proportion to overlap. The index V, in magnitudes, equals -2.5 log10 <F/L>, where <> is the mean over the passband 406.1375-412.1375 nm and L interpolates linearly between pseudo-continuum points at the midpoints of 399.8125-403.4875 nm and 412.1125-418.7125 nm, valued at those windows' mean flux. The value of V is 0.08 mag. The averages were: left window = 26.9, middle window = 25.2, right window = 27.1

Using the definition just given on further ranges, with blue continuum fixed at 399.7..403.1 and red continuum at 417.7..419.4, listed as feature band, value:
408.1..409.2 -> 0.024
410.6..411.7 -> 0.075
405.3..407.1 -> 0.009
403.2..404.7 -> 0.014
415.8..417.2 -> -0.004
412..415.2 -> -0.009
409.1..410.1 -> 0.084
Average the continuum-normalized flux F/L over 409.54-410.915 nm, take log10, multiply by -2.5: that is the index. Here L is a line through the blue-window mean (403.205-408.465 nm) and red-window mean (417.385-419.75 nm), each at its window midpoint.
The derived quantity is 0.26 mag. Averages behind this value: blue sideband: 26.6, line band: 21.1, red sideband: 27.1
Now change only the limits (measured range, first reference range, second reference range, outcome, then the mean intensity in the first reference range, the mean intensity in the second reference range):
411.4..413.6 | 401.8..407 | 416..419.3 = -0.007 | 26.8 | 27.1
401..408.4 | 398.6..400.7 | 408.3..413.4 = -0.030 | 26.7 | 25.2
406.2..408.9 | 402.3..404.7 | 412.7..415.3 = 0.026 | 26.7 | 27.2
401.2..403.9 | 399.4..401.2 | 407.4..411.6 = -0.014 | 27.1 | 24.6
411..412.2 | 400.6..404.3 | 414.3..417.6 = 0.019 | 26.9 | 27.1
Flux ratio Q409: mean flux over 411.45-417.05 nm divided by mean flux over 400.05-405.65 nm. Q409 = 1.01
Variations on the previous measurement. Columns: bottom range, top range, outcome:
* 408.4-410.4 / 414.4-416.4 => 1.12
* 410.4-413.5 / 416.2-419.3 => 1.04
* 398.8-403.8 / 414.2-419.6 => 1.01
